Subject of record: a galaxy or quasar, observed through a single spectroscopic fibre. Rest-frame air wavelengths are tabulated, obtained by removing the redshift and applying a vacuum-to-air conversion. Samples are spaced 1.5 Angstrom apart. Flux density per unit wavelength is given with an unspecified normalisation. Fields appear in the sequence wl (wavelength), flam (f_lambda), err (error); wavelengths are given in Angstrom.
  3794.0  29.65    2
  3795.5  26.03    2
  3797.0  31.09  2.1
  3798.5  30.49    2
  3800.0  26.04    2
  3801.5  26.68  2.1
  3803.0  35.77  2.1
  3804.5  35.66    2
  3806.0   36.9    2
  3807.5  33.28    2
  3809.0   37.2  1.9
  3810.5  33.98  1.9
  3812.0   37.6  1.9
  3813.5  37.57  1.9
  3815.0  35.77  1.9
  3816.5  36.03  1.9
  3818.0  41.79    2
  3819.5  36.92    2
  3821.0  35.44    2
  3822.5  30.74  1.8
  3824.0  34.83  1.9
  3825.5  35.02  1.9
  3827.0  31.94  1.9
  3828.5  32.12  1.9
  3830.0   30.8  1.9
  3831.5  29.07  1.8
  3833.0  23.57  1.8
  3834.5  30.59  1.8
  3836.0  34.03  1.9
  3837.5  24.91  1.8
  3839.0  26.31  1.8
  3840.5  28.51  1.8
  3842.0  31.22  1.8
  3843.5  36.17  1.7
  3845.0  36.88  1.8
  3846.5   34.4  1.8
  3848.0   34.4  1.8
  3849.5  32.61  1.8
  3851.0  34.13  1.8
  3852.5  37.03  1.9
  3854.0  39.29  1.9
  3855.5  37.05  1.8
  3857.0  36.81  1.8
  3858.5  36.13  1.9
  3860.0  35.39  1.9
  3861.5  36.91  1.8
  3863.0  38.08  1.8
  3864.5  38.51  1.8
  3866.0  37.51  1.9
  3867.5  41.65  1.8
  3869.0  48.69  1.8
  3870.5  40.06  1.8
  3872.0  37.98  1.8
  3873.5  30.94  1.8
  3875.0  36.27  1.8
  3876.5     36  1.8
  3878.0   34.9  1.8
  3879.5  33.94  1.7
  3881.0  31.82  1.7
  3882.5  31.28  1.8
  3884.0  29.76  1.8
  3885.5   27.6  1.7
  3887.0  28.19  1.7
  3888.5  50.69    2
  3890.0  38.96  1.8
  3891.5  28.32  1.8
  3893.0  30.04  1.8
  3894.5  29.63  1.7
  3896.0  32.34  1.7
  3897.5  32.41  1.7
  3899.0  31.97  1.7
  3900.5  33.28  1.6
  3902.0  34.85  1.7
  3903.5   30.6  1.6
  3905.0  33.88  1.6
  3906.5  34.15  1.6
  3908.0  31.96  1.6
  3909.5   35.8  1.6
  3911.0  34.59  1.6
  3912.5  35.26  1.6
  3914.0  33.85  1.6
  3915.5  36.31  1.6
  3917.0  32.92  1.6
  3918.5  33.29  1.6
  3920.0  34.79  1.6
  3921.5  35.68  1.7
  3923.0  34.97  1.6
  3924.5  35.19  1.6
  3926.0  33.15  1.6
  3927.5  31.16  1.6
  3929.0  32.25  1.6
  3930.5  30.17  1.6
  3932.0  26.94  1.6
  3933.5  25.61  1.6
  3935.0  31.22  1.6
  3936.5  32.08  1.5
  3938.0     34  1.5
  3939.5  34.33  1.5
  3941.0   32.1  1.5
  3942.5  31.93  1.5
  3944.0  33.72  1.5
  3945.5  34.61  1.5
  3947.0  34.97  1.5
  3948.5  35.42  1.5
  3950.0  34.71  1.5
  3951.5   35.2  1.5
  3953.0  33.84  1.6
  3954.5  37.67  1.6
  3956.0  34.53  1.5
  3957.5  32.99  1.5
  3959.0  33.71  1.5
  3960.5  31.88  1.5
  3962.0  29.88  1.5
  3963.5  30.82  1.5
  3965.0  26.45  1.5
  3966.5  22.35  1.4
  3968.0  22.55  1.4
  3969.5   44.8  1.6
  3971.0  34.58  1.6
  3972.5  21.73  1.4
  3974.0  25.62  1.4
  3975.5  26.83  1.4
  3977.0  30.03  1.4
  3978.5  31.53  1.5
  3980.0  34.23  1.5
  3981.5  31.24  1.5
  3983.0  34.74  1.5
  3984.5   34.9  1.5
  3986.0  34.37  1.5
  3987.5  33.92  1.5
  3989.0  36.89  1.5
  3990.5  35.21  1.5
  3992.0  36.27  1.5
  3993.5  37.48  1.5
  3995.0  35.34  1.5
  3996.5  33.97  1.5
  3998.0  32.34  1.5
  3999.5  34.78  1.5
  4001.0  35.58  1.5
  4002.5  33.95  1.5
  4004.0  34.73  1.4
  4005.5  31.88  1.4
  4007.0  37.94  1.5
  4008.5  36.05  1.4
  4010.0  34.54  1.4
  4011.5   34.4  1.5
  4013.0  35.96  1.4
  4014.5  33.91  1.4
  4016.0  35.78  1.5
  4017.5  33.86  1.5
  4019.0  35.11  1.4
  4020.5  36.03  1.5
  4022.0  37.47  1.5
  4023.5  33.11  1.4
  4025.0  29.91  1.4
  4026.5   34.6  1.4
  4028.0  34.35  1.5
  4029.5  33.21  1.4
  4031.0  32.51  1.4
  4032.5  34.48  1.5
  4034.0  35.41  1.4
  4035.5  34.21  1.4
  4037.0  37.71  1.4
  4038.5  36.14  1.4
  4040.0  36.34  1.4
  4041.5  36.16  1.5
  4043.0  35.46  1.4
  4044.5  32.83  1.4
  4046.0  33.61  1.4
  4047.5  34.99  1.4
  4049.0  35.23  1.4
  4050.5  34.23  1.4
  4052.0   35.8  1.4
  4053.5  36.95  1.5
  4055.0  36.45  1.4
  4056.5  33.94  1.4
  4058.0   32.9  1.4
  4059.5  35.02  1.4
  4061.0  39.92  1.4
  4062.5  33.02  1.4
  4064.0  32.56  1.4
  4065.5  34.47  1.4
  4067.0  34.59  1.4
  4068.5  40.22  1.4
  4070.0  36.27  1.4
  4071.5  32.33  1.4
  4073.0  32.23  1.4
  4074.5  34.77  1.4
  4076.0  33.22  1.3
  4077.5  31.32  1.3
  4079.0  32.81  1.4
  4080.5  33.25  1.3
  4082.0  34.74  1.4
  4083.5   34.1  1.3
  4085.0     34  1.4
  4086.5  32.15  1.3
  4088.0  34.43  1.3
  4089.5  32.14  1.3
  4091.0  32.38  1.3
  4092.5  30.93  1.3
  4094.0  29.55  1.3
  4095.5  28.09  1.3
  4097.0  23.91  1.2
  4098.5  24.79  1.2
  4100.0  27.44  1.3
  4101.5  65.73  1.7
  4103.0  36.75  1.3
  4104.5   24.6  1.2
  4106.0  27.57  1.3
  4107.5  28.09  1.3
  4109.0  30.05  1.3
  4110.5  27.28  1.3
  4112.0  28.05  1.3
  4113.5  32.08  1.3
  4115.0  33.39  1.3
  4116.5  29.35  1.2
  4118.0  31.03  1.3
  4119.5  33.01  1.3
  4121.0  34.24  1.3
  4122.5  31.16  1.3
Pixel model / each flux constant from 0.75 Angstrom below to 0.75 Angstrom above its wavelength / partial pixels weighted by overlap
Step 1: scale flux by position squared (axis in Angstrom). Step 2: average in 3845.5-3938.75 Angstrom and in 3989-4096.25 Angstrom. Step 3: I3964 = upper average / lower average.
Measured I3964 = 1.08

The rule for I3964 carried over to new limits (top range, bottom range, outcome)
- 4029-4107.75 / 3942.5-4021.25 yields 1.06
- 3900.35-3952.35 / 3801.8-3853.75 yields 1.04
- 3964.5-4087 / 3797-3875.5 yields 1.08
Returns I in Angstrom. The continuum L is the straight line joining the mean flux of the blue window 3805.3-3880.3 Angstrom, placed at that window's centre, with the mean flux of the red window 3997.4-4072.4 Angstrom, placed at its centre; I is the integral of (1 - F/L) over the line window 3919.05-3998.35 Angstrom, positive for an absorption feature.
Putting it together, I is 5.3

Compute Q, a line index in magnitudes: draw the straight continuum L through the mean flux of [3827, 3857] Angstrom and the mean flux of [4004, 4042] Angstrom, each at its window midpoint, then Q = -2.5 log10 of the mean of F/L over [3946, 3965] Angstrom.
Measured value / 0.01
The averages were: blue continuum 32.4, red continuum 34.8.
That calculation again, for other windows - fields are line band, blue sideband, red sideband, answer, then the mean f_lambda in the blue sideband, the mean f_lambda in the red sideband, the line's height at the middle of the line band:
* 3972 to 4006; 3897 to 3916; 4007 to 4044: 0.05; 33.7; 34.9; 34.6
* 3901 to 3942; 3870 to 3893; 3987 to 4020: 0.05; 34.2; 35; 34.5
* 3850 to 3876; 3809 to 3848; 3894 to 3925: -0.13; 33.2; 33.7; 33.4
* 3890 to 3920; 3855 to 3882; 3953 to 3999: 0.07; 37.1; 32.3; 35.5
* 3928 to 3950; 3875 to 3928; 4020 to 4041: 0.06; 33.6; 34.7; 33.9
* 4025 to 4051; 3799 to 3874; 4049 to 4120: -0.04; 34.6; 33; 33.3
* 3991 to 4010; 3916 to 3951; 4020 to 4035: -0.04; 32.9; 34.1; 33.7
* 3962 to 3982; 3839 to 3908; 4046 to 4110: 0.16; 34.8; 33.5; 34.2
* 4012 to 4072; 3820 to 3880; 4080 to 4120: -0.08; 34.5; 31.8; 32.4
